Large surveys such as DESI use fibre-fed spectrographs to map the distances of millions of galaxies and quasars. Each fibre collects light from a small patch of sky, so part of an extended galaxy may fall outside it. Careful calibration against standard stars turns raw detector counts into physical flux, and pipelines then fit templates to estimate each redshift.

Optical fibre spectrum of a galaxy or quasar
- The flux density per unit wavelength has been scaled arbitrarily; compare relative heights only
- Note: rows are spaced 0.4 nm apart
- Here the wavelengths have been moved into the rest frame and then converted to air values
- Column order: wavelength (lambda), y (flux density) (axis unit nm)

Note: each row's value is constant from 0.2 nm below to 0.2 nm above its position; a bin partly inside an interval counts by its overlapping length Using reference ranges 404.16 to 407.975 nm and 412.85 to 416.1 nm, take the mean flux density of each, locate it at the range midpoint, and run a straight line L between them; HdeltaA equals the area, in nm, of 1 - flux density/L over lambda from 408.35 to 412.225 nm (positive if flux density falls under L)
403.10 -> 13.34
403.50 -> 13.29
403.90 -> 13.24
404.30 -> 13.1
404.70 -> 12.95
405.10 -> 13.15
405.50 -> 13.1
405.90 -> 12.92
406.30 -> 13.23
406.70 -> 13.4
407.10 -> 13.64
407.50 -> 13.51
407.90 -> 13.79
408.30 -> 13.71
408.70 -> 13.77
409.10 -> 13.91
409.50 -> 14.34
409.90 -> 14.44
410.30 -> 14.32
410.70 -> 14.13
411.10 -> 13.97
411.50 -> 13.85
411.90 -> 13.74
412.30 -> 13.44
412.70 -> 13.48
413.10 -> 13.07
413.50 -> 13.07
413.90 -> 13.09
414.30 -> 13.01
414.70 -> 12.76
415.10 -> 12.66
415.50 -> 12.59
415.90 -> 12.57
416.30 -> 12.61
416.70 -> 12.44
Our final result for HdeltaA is -0.28 nm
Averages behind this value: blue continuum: 13.3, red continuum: 12.9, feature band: 14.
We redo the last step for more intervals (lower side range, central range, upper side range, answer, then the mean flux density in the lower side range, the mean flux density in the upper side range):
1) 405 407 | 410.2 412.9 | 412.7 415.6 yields -0.17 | 13.2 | 12.9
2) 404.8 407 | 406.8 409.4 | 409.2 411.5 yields -0.01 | 13.2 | 14.2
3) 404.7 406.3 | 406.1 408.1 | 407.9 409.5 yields -0.01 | 13.1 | 13.9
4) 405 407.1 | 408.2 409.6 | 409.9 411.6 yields -0.02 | 13.2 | 14.1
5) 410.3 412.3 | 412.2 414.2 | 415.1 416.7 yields 0.02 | 13.9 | 12.6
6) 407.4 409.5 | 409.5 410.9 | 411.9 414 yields -0.07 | 13.8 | 13.3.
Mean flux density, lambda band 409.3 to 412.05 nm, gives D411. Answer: 14.1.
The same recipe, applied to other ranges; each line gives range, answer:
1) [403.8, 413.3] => 13.6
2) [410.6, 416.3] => 13.2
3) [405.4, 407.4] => 13.3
